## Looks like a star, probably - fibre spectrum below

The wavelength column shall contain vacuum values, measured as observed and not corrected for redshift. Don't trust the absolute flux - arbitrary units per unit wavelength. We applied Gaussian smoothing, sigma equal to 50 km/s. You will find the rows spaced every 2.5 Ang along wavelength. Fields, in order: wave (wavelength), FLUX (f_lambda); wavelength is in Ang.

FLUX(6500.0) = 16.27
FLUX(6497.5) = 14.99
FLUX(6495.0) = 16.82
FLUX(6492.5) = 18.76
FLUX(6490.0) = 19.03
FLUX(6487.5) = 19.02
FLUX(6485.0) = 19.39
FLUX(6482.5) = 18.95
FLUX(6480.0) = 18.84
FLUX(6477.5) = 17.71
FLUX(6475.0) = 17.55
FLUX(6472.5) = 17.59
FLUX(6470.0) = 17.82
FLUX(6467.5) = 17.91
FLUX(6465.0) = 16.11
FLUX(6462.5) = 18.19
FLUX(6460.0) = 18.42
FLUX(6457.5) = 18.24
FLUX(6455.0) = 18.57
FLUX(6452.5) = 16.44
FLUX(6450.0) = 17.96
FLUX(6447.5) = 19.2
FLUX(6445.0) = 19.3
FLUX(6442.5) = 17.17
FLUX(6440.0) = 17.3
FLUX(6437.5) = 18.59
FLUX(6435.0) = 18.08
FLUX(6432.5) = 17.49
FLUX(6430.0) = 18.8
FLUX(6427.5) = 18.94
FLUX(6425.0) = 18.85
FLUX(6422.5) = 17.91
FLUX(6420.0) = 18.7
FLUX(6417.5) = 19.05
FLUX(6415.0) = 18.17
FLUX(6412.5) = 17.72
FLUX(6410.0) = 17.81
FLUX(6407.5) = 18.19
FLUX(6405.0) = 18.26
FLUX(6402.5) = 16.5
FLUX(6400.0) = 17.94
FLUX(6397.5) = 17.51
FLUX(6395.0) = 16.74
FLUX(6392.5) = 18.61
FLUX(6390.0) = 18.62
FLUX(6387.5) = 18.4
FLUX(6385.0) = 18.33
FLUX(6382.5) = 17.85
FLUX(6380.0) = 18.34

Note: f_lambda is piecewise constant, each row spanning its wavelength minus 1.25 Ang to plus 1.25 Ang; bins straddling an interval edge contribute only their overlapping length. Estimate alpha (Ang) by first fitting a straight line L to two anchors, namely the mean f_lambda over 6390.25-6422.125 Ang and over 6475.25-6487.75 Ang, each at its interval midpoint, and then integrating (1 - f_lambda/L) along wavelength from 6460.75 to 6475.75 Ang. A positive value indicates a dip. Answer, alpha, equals 0.79 Ang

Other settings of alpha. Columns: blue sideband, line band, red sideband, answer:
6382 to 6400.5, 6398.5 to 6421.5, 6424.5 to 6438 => 0.2 Ang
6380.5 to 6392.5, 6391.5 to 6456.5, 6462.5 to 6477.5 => -0.4 Ang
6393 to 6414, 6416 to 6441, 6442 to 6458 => -0.6 Ang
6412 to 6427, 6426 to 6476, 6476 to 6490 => 1.7 Ang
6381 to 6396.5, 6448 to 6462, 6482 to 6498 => 0.1 Ang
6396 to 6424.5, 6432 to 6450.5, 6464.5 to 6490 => -0.1 Ang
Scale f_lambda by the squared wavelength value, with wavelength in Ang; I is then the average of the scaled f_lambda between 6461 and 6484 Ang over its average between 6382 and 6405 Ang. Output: 1.03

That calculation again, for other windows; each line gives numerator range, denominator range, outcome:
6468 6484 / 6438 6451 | 1.00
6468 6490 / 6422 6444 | 1.03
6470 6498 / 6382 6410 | 1.04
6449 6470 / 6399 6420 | 1.00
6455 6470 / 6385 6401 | 1.01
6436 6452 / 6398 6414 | 1.04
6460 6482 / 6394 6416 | 1.03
